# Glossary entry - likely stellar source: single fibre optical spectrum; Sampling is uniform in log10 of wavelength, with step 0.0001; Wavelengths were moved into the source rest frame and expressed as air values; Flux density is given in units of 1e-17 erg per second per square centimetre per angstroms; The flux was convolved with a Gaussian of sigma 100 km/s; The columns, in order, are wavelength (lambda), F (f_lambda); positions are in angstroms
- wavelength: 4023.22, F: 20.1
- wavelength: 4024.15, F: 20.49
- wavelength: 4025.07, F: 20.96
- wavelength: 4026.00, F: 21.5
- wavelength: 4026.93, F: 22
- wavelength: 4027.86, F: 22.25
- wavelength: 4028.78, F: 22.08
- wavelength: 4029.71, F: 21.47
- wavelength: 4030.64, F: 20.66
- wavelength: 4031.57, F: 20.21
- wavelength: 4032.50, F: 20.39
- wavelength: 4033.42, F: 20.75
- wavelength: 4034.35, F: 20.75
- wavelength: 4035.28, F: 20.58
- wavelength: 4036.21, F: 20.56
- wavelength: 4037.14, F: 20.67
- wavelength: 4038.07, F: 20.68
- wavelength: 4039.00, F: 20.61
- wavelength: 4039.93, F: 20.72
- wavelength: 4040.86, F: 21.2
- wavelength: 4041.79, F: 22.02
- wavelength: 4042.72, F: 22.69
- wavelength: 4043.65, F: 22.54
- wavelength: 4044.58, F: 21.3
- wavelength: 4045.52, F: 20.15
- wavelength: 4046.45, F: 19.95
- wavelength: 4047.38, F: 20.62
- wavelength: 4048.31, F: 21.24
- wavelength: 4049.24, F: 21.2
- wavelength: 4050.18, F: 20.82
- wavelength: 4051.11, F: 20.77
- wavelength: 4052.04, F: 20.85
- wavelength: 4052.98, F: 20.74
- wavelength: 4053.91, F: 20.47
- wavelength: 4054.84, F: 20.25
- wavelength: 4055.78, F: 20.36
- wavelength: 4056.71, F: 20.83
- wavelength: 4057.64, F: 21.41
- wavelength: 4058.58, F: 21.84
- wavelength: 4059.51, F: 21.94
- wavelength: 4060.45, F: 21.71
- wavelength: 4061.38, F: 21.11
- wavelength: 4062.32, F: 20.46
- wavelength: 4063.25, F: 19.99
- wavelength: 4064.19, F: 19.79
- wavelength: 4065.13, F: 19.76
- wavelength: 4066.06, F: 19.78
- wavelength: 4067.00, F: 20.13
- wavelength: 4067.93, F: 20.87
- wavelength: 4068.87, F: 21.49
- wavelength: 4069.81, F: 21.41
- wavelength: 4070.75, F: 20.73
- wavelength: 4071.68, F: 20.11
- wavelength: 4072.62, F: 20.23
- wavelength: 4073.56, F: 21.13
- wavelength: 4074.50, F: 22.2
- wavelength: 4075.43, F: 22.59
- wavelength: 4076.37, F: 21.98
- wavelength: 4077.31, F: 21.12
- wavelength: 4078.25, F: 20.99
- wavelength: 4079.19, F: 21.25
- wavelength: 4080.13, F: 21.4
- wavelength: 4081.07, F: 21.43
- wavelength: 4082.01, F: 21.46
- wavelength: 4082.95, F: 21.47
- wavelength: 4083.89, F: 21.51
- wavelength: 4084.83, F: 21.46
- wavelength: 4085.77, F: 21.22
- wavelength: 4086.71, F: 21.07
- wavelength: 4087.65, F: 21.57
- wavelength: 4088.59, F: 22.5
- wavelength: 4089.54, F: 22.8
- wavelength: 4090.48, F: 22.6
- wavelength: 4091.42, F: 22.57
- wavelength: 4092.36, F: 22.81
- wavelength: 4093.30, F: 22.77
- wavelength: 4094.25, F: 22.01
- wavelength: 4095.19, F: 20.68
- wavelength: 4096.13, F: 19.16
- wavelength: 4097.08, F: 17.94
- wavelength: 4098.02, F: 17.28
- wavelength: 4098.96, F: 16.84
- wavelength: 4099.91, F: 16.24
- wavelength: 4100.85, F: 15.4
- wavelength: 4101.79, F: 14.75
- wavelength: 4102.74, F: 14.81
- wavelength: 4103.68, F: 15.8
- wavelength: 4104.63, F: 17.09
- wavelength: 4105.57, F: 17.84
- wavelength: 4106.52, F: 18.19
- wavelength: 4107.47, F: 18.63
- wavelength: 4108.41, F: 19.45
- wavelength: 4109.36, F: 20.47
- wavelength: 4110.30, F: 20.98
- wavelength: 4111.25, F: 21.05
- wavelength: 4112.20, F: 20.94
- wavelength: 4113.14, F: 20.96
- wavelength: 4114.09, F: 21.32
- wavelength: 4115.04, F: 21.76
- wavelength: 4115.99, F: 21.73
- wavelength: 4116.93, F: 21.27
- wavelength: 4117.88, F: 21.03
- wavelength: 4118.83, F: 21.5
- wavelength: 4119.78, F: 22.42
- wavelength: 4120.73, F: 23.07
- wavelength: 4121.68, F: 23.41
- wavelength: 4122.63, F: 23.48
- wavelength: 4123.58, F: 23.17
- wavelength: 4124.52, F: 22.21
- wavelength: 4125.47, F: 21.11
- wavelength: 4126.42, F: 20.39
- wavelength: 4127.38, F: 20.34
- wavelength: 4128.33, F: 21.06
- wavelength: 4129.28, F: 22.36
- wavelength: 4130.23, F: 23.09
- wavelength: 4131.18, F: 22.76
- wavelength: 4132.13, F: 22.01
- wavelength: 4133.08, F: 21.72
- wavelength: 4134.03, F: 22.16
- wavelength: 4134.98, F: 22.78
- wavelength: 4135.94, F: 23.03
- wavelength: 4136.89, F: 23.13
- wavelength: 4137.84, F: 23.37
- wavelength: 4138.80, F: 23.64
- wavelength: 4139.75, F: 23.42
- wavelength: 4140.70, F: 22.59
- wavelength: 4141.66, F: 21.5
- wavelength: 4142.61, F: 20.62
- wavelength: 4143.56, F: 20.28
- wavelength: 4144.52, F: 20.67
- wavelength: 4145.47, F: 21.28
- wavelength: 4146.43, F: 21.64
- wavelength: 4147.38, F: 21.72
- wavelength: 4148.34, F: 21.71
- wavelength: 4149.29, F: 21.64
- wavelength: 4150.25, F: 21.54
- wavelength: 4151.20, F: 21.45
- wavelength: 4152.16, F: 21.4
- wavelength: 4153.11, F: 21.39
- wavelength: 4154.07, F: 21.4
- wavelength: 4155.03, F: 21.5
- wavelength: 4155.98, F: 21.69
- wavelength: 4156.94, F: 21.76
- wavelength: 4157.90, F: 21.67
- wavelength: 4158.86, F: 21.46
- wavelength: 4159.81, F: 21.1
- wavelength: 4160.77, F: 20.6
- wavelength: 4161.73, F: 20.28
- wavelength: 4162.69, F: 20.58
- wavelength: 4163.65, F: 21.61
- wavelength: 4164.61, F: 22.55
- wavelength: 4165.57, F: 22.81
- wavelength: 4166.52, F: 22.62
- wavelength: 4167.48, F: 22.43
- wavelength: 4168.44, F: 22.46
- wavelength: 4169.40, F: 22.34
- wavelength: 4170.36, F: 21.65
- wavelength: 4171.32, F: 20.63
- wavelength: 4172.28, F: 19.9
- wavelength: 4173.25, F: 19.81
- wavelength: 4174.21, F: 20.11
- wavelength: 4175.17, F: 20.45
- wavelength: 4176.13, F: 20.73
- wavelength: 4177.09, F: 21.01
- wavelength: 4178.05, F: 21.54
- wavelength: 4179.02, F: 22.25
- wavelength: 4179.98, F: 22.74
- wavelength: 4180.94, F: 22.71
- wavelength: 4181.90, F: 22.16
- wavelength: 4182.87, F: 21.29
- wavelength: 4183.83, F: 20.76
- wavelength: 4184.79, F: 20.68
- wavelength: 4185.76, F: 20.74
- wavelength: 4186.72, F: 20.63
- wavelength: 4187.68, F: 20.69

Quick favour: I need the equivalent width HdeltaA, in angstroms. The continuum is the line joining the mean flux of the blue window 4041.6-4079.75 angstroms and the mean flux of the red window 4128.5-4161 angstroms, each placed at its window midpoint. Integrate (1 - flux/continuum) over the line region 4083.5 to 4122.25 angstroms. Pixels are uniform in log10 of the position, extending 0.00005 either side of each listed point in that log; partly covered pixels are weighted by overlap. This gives 2.3 angstroms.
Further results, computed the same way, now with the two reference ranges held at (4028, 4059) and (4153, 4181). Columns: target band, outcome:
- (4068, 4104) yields 1.2 angstroms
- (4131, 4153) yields -0.7 angstroms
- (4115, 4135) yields -0.7 angstroms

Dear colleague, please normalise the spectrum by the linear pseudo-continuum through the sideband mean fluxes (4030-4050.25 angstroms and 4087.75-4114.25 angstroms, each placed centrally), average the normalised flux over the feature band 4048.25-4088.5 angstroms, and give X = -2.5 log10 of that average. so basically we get -0.04 mag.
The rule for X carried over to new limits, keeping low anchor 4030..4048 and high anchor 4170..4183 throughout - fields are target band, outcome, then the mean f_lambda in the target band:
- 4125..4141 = -0.06 mag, 22.3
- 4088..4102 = 0.06 mag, 19.9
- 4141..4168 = -0.02 mag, 21.5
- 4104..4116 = 0.06 mag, 19.9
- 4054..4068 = 0.01 mag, 20.7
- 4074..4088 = -0.03 mag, 21.5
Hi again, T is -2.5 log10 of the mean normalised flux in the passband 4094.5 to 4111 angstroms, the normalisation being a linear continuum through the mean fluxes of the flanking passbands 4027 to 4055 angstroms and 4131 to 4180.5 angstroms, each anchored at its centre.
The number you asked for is 0.20 mag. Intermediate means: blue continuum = 21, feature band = 17.8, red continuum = 21.7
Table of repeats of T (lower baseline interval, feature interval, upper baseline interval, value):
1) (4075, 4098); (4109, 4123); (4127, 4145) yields 0.01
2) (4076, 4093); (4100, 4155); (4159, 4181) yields 0.03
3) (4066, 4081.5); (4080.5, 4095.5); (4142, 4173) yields -0.03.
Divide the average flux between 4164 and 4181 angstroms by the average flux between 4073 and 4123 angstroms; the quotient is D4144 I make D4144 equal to 1.05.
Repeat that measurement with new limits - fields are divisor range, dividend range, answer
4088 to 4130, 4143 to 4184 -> 1.05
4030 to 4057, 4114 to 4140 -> 1.07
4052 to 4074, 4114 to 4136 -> 1.06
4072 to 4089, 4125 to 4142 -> 1.04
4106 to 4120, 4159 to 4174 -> 1.03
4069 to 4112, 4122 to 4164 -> 1.08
